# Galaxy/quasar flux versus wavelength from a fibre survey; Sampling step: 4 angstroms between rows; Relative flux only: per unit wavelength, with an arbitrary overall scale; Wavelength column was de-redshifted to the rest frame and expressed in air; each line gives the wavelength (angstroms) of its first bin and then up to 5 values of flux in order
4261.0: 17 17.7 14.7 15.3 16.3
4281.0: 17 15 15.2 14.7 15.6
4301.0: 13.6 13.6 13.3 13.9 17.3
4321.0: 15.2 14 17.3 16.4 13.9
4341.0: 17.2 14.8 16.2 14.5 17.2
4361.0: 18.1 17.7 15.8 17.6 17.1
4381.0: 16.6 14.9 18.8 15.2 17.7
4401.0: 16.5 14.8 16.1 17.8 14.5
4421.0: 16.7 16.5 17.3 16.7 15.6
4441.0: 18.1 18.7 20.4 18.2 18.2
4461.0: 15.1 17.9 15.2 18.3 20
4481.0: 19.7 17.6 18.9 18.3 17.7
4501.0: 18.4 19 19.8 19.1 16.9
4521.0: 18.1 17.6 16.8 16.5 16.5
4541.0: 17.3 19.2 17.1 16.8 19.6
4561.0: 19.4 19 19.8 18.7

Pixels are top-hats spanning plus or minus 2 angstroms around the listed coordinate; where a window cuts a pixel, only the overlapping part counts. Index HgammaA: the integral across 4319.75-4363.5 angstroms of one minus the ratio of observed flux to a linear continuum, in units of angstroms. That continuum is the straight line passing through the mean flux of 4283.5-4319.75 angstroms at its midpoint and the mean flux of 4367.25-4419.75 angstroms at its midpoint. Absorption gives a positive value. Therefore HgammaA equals -1.3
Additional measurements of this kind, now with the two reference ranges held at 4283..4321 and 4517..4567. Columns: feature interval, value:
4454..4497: -2.48 angstroms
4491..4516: -1.95 angstroms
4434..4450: -1.41 angstroms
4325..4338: -0.55 angstroms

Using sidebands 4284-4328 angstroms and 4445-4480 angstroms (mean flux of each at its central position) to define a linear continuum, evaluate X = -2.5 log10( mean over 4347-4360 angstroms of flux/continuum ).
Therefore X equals -0.03 mag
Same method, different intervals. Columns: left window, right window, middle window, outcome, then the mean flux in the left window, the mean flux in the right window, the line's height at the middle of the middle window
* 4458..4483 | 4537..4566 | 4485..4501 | -0.02 mag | 17.7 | 18.2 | 17.9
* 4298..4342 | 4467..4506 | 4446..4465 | -0.02 mag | 15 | 18.3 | 17.7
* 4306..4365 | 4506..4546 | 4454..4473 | 0.01 mag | 15.7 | 17.8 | 17.1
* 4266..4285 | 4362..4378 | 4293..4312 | 0.15 mag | 15.8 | 17.1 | 16.2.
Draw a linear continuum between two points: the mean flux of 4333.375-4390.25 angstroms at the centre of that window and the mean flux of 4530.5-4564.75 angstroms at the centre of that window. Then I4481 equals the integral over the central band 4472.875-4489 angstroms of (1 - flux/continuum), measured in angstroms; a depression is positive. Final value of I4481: -1.5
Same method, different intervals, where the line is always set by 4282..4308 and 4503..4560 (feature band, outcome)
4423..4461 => -2.1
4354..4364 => -1.2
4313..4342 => -1.2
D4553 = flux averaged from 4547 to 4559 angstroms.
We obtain 17.8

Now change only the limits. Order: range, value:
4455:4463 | 16.6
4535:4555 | 17.4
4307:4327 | 14.7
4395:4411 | 16.3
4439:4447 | 18.4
